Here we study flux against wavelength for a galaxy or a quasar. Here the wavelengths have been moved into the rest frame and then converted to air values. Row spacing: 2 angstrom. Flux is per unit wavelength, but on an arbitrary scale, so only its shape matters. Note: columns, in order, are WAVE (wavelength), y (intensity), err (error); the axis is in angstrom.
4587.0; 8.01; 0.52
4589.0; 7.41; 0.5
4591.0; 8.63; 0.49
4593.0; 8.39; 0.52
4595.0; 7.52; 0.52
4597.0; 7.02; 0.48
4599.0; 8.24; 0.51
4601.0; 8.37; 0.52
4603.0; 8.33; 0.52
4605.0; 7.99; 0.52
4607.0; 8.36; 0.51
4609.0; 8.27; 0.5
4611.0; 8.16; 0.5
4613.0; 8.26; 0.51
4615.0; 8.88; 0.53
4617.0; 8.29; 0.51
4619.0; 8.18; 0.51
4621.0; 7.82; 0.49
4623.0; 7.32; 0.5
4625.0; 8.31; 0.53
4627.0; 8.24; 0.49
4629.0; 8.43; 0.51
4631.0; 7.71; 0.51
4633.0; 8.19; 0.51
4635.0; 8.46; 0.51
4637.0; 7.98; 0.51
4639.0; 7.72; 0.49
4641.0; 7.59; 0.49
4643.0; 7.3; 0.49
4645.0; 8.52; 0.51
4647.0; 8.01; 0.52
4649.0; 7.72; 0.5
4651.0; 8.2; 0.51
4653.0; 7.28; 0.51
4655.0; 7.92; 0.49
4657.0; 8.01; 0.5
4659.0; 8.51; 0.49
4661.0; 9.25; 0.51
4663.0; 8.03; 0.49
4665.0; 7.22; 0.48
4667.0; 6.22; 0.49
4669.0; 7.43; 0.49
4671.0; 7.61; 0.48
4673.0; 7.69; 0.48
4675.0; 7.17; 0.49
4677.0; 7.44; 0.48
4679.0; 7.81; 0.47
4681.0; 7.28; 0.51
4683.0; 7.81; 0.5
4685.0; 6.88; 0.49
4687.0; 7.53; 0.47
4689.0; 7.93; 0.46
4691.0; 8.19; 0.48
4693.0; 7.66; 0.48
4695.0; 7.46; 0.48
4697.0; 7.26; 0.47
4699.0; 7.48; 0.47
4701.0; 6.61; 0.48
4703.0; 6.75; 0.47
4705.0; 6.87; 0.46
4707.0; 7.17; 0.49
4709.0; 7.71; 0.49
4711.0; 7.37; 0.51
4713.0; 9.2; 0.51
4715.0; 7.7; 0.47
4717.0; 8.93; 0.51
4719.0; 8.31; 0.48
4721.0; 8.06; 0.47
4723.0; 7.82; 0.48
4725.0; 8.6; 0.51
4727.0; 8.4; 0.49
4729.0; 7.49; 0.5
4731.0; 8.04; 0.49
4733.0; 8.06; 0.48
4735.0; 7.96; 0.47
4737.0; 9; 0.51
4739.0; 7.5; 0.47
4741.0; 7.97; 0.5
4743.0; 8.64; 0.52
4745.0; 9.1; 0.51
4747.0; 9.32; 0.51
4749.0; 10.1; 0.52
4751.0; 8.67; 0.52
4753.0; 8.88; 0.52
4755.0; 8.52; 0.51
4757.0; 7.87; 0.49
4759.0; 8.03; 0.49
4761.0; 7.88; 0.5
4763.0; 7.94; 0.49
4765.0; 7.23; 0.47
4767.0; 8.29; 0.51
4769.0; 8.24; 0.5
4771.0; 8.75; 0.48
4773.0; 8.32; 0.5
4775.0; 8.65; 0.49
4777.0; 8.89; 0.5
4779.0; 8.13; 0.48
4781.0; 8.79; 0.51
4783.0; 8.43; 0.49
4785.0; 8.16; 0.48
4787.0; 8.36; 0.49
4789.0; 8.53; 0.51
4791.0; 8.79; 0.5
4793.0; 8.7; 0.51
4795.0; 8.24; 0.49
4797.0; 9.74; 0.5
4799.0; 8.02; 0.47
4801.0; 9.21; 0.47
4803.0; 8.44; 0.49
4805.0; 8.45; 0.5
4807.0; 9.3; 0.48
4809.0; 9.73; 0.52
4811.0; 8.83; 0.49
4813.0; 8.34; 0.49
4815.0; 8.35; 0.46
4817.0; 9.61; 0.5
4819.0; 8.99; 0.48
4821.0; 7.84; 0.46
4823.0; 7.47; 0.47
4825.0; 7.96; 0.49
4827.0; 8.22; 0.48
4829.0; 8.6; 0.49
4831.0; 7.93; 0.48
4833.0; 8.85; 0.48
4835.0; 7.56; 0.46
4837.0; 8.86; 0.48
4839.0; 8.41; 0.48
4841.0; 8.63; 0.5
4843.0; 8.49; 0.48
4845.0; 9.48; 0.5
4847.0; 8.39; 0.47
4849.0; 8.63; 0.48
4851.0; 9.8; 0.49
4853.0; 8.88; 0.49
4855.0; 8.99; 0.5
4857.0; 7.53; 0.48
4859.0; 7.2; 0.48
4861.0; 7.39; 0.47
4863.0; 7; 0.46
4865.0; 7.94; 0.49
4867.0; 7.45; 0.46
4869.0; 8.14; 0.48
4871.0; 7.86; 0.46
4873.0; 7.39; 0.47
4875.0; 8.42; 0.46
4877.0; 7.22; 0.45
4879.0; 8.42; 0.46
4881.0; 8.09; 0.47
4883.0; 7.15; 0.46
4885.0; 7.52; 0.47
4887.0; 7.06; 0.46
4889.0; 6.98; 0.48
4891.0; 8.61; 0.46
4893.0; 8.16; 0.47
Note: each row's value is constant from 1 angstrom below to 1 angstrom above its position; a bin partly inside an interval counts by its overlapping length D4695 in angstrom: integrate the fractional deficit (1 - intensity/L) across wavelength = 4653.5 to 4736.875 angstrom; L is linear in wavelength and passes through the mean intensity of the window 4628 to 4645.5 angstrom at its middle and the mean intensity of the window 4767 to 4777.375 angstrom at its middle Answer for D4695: 4.8 angstrom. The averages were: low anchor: 7.97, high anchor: 8.52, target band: 7.74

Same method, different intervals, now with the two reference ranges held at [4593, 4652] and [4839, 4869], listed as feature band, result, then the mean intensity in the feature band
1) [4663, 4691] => 2.3 angstrom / 7.44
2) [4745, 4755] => -1.2 angstrom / 9.16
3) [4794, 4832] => -1.7 angstrom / 8.59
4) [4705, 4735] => 0.5 angstrom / 8.02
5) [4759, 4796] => -0.6 angstrom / 8.34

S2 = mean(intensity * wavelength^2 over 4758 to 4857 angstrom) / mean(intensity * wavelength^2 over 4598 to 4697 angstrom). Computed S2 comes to 1.16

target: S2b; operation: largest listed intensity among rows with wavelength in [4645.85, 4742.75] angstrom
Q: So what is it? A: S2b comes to 9.25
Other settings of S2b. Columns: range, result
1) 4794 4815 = 9.74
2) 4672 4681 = 7.81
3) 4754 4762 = 8.52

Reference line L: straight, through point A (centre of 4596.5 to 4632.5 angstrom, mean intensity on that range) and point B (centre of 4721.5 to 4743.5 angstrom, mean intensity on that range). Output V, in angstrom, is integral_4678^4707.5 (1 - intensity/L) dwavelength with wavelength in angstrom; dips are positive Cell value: 2.70 angstrom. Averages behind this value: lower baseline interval 8.14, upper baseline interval 8.12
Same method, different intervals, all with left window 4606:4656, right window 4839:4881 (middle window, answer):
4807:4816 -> -0.80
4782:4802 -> -1.20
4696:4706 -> 1.35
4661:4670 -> 0.68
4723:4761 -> -1.49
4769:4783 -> -0.74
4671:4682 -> 0.79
